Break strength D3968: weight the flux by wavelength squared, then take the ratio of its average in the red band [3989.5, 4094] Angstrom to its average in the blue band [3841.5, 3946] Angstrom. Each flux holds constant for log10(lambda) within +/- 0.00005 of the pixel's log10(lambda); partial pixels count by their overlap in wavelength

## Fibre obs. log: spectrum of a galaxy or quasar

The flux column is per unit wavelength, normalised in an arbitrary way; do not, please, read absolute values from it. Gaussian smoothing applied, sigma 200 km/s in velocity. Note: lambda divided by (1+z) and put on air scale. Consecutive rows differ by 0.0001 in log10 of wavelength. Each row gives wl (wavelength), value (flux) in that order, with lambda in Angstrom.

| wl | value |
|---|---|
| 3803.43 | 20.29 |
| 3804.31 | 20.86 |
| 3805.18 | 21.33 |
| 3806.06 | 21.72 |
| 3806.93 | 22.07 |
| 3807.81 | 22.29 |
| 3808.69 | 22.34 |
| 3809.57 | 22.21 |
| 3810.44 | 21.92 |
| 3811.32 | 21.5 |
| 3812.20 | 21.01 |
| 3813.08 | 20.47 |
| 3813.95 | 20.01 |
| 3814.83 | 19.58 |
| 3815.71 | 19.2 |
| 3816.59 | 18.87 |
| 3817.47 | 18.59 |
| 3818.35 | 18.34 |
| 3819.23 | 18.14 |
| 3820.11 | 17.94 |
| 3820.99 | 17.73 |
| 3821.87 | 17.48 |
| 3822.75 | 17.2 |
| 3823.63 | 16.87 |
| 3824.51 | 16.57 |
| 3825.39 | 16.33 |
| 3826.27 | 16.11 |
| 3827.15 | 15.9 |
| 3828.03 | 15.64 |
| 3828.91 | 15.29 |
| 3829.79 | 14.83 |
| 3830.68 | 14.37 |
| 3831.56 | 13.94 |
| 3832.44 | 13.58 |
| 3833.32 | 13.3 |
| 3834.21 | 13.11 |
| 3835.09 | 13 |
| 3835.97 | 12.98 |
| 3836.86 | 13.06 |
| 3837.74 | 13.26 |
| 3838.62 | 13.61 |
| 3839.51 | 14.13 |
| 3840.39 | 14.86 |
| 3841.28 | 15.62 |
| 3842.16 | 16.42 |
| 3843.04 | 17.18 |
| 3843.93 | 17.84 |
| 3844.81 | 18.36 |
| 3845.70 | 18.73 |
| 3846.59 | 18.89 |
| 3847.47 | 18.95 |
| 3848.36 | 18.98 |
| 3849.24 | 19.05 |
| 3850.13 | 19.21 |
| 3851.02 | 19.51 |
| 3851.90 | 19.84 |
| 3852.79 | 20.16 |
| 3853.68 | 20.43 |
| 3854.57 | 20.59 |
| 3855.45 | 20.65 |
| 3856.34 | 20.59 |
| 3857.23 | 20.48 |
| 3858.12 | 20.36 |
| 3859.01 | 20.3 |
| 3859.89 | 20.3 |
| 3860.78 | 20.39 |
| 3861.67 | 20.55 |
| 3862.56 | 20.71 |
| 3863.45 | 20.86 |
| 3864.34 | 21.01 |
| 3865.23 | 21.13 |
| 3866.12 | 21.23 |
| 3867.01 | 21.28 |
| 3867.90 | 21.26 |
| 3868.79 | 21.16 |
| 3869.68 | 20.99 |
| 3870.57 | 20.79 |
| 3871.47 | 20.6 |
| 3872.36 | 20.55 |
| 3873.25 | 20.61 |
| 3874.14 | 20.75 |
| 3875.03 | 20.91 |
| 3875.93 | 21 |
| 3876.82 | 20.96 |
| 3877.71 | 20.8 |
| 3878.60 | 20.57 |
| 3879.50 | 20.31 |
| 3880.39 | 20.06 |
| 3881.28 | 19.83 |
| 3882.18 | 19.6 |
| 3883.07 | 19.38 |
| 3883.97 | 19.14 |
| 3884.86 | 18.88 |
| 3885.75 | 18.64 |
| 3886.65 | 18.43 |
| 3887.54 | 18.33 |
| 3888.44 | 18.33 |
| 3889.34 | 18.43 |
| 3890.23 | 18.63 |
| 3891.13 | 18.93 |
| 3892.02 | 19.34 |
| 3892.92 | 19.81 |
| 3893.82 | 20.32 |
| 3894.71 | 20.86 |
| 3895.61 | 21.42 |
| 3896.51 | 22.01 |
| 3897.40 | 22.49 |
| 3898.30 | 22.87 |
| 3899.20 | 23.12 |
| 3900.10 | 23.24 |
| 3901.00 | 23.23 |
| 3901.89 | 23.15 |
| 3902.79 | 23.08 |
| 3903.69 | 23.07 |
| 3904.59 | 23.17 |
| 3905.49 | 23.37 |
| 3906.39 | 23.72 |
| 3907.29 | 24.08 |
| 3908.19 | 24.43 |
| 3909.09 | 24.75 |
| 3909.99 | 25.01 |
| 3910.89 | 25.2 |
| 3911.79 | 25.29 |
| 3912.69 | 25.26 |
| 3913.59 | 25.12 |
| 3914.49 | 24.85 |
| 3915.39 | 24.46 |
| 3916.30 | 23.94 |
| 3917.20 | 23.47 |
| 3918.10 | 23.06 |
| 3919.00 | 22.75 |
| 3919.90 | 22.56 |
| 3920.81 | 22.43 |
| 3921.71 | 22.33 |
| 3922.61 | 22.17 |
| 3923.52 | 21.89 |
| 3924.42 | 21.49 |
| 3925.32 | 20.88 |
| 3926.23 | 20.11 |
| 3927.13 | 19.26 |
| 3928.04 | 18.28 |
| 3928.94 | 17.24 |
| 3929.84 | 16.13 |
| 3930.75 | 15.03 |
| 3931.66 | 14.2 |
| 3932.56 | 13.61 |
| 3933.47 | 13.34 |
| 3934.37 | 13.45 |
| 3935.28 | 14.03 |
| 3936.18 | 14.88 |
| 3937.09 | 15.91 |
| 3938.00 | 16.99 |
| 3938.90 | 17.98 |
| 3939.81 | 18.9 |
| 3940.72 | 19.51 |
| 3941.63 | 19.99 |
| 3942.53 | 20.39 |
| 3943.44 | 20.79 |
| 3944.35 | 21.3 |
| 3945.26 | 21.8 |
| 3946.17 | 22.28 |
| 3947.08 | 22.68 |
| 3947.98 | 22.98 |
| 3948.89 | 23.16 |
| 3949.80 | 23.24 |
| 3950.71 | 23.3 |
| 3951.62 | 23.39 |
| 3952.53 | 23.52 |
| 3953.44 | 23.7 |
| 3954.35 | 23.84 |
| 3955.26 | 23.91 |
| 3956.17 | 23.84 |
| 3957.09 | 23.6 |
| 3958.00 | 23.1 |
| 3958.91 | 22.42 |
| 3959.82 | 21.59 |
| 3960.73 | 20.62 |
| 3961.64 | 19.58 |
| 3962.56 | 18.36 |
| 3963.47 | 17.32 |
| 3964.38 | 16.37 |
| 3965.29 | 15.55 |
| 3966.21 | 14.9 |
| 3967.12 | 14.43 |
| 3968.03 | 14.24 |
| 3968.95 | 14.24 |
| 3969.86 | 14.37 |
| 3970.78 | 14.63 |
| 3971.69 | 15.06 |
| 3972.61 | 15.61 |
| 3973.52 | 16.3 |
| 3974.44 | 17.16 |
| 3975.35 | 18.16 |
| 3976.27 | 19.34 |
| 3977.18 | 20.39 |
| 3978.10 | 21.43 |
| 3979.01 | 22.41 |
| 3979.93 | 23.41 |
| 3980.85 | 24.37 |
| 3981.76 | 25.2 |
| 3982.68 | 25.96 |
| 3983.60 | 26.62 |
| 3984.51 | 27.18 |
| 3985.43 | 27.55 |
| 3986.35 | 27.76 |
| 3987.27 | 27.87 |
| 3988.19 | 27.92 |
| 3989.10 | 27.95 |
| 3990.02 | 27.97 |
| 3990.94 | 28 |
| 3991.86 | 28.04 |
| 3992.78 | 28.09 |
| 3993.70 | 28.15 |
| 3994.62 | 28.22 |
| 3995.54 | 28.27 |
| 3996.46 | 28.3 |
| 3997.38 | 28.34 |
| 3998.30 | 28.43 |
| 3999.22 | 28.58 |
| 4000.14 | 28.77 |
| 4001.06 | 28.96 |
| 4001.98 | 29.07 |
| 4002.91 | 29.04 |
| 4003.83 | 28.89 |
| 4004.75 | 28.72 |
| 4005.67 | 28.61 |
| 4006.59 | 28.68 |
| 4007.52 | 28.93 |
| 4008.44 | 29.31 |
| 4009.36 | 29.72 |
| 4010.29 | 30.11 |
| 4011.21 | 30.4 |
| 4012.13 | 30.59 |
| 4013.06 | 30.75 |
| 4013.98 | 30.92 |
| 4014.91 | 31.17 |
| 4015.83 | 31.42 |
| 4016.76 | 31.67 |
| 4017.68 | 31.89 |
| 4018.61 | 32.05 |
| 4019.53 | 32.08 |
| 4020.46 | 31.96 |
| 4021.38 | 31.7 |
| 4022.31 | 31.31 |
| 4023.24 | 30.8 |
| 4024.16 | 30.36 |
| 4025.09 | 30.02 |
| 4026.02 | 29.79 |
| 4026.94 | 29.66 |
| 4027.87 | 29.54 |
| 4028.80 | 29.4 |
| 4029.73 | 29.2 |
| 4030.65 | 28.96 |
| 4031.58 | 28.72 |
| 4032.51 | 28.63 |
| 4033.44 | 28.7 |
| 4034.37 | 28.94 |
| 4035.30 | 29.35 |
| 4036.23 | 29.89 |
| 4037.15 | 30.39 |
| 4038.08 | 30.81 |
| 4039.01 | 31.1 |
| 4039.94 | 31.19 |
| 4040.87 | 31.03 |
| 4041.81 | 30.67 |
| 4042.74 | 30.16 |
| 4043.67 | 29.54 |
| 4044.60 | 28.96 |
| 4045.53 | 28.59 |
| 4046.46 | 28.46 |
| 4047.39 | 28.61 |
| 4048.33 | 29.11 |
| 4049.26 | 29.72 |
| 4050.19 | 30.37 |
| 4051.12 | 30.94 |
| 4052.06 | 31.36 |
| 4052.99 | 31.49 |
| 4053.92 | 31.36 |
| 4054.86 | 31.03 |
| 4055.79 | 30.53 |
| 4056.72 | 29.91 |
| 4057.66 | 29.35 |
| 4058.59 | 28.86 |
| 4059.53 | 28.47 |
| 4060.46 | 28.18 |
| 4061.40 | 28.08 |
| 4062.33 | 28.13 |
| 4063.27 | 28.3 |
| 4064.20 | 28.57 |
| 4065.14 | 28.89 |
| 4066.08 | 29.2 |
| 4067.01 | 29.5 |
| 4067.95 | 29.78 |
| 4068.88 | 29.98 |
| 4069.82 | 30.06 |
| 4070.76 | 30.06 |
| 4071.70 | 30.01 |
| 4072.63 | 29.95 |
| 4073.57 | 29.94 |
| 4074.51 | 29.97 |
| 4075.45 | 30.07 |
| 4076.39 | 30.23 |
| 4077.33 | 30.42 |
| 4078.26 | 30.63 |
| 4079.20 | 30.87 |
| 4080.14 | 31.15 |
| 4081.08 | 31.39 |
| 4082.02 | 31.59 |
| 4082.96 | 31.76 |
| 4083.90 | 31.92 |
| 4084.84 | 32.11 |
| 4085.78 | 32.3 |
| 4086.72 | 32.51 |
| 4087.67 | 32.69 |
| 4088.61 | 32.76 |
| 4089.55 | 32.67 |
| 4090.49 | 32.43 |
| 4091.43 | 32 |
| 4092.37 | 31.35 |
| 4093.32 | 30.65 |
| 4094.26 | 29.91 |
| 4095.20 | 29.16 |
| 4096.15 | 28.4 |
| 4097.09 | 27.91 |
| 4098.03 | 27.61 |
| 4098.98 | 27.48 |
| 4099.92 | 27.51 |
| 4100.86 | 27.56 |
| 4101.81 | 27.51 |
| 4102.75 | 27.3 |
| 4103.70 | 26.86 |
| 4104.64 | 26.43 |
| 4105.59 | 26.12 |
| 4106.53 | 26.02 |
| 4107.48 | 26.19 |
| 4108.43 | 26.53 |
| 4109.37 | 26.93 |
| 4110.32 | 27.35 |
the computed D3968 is 1.58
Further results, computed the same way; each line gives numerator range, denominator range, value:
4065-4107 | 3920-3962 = 1.59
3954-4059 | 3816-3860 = 1.70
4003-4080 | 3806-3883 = 1.77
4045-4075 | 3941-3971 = 1.53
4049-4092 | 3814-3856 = 2.03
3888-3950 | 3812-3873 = 1.20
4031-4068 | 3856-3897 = 1.60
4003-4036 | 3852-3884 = 1.58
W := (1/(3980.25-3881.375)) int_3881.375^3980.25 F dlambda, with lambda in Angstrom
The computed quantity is 20.3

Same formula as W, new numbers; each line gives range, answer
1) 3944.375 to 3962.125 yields 22.7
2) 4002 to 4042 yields 30.1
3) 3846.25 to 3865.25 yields 20.1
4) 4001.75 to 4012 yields 29.3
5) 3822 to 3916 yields 19.7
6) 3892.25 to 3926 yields 23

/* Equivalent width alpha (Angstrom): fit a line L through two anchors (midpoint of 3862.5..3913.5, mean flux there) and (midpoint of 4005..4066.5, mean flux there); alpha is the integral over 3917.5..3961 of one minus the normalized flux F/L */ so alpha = 7.3 Angstrom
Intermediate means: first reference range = 21.4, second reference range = 29.9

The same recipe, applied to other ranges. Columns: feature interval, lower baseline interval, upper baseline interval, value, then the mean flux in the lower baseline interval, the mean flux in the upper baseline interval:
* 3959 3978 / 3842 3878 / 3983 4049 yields 6.78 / 20.1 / 29.4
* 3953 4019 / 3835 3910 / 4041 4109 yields 2.16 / 20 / 29.7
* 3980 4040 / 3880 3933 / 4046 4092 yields -4.73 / 21.3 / 30.4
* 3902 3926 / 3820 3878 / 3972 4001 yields -2.22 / 18.2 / 25.2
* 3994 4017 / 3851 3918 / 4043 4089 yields -1.83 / 21.4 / 30.2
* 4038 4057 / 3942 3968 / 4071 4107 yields -2.14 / 21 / 29.9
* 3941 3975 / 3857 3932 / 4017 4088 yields 6.76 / 21.2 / 30.2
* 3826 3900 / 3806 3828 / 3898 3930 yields 7.32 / 19.1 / 22.8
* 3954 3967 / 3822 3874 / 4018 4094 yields 2.35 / 18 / 30.3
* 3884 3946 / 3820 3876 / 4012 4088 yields 3.85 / 18.1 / 30.2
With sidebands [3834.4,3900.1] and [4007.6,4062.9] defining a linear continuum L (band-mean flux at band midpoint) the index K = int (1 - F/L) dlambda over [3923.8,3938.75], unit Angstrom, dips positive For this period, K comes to 4.33 Angstrom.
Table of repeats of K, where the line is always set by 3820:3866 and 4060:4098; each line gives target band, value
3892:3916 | -2.8 Angstrom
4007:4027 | -2.8 Angstrom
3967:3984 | 3.8 Angstrom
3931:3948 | 3.6 Angstrom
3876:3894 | 0.3 Angstrom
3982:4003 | -1.9 Angstrom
